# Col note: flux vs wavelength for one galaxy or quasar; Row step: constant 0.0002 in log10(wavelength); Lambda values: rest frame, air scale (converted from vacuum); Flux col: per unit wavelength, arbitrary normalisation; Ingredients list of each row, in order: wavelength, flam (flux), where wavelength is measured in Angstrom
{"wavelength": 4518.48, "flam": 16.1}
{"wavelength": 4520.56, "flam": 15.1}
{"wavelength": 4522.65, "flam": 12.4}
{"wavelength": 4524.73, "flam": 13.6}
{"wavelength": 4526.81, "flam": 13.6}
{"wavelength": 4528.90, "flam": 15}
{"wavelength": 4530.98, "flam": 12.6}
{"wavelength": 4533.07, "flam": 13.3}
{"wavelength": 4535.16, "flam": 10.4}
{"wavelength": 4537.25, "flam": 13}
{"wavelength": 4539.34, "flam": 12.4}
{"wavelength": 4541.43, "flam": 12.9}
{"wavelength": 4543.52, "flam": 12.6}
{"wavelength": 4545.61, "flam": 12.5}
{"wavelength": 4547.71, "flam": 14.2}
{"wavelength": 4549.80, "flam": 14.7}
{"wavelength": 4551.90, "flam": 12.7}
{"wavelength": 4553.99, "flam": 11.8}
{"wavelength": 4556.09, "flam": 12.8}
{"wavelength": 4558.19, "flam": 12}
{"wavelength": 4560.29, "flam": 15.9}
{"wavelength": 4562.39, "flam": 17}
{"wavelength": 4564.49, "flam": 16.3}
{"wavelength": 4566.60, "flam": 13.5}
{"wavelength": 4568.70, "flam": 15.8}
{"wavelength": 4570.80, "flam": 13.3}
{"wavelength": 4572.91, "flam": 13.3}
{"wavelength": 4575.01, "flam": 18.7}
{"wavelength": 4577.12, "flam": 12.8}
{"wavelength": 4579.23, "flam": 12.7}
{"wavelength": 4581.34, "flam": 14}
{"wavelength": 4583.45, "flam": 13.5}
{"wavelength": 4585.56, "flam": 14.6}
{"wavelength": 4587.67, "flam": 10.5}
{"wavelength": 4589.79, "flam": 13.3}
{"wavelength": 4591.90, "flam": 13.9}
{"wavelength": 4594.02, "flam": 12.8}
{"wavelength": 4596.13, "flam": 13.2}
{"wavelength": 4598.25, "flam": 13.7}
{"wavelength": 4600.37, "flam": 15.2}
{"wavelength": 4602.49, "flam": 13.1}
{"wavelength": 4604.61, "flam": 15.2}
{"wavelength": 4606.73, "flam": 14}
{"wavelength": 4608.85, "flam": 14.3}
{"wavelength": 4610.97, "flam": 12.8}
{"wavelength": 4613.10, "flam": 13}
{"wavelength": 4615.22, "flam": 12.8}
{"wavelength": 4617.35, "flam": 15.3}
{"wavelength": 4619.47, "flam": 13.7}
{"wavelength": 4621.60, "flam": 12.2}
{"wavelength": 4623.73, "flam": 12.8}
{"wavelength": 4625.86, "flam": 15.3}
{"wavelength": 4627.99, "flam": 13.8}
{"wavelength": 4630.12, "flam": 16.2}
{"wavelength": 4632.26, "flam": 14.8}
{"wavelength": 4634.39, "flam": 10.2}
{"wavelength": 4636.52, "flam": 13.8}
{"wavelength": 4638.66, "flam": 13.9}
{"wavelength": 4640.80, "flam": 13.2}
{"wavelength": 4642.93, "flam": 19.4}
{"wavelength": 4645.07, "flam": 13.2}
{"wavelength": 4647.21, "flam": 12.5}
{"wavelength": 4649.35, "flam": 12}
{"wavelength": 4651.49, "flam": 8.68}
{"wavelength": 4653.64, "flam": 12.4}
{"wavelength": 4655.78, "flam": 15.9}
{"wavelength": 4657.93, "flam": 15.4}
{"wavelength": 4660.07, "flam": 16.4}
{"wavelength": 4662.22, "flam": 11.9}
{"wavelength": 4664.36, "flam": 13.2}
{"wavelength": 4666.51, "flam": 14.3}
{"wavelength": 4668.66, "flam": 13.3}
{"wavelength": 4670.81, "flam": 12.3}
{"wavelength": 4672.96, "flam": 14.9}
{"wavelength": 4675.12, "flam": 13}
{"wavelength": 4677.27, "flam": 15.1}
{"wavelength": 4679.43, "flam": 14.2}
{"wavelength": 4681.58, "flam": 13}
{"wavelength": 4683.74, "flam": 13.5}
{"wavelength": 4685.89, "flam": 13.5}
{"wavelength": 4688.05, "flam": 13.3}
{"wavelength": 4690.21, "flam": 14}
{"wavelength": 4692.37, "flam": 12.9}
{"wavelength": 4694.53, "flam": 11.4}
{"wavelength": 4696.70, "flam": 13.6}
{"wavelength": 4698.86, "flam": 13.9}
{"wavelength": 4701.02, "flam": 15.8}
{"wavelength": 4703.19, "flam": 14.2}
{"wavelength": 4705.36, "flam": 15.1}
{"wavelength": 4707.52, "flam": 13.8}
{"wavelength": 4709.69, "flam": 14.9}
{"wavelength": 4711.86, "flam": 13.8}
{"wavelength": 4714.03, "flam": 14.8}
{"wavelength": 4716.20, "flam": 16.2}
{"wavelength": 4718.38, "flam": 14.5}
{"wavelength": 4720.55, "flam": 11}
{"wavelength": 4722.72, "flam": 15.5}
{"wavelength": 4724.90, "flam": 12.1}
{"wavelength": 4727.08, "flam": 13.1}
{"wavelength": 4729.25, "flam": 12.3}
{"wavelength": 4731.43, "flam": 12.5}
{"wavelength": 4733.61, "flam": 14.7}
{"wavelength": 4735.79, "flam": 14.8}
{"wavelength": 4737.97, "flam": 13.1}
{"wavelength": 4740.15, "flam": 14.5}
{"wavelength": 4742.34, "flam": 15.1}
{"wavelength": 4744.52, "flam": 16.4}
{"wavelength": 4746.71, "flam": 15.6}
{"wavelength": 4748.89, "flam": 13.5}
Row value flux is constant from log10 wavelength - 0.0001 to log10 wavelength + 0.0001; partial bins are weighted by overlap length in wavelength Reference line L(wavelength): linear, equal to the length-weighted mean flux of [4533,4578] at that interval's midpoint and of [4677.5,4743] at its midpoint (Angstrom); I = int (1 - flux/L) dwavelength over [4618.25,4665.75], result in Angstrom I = 0.4 Angstrom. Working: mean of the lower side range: 13.7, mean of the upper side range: 13.8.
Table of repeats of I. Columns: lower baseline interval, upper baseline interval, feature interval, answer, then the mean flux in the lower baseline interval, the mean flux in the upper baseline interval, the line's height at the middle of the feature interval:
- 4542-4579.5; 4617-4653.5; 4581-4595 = 0.67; 14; 13.5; 13.9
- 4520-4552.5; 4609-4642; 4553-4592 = -1.86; 13.2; 13.6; 13.4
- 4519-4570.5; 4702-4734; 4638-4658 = 0.30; 13.6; 13.9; 13.8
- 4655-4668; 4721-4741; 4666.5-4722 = 0.59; 14.4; 13.5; 14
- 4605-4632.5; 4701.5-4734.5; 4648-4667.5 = 0.83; 13.9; 13.9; 13.9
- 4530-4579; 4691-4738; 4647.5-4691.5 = 0.93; 13.7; 13.8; 13.8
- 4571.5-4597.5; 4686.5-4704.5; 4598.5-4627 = -0.43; 13.6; 13.6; 13.6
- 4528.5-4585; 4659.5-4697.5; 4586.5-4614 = 0.31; 13.7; 13.5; 13.6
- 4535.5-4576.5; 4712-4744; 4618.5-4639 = 0.36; 13.9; 13.9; 13.9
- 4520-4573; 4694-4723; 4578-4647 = 0.36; 13.6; 14.2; 13.8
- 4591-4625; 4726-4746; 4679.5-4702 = 0.67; 13.6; 14.1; 13.9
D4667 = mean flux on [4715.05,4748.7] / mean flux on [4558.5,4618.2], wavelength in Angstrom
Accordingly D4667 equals 1.00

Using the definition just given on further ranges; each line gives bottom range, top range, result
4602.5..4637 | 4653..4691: 1.01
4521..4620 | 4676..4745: 1.02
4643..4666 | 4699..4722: 1.07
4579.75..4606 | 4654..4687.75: 1.03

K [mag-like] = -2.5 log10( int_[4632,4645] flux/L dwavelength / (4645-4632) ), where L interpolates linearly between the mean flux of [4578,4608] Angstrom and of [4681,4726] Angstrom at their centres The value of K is -0.034 mag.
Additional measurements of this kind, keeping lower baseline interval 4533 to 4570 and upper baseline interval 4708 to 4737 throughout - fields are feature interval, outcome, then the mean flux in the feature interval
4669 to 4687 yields 0.008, 13.7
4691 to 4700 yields 0.065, 13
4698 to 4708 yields -0.061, 14.6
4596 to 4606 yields -0.040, 14.2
